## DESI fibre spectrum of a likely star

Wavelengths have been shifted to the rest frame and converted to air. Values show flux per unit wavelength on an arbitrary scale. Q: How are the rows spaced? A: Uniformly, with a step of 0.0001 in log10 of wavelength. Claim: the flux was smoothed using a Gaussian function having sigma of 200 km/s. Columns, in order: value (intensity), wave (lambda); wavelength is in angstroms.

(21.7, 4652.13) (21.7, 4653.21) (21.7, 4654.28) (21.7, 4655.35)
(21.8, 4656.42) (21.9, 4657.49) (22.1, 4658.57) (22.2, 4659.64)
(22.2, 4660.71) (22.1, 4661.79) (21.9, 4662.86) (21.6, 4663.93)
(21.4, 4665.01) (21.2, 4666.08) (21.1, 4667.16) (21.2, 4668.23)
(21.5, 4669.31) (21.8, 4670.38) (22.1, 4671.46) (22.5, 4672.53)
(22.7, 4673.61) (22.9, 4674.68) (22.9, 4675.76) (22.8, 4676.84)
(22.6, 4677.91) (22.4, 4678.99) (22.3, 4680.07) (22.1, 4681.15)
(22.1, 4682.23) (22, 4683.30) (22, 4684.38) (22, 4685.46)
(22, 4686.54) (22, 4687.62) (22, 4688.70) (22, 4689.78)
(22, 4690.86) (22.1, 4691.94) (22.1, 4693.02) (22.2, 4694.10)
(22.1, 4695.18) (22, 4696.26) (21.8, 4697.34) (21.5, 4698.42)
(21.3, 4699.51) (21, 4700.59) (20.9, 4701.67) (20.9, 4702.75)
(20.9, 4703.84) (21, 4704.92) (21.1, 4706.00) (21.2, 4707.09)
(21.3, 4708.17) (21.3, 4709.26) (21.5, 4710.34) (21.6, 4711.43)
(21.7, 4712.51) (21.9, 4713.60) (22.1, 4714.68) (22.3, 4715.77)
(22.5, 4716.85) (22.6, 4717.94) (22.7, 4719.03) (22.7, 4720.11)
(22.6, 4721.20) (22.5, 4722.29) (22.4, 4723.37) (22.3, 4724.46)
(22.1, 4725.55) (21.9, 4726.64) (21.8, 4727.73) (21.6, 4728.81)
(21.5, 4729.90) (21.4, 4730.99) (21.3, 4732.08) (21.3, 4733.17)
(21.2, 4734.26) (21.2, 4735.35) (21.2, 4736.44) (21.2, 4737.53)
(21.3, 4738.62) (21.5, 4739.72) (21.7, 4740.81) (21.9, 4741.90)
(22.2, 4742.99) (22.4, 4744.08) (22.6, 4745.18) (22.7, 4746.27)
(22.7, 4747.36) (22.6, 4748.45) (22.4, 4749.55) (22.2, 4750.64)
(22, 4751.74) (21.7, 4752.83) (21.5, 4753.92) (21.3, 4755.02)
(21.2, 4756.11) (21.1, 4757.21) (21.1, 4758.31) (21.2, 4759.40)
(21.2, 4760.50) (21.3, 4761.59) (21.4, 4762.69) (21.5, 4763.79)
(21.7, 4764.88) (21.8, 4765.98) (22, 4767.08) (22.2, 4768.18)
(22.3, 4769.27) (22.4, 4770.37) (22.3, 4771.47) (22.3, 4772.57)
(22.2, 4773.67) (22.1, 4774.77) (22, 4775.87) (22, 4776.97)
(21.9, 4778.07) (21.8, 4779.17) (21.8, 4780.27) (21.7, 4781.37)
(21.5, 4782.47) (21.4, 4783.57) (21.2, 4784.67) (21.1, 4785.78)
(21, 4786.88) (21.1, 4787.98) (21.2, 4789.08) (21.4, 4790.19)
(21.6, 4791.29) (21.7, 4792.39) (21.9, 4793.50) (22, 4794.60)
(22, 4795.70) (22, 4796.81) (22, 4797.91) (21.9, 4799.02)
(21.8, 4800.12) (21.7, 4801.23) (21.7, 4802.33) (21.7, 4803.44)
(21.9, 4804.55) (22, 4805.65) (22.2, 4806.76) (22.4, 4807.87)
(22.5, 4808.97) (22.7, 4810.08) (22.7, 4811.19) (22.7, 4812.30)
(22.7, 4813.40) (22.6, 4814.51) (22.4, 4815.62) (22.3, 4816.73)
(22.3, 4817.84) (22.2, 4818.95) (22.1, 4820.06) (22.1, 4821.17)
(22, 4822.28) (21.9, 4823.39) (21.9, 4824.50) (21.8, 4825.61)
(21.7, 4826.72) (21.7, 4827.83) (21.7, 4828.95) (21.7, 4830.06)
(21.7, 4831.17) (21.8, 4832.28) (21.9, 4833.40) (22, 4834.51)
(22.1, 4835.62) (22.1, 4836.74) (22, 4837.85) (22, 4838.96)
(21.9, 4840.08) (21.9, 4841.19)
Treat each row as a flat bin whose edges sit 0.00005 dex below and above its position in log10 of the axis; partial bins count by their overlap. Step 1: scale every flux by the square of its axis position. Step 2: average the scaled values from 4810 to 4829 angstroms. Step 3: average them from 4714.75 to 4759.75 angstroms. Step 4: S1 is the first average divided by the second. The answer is 1.0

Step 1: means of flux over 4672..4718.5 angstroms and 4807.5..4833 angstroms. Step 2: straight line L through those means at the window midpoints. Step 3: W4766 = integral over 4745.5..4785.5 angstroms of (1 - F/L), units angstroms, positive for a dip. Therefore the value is 0.40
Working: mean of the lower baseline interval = 21.9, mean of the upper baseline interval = 22.2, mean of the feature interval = 21.8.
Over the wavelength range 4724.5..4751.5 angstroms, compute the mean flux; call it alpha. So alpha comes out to 21.8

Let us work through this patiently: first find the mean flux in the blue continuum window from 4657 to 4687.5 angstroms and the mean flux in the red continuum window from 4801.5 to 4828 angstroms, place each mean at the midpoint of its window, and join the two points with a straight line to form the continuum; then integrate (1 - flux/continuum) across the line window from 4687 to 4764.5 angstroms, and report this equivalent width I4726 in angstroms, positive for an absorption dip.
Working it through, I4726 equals 1.2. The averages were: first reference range 22.1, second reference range 22.2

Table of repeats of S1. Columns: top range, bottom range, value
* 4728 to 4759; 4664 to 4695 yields 1.01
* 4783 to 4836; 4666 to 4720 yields 1.05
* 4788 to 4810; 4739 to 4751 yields 1.01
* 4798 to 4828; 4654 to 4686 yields 1.07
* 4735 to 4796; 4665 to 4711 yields 1.03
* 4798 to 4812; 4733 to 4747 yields 1.04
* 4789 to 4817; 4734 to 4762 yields 1.04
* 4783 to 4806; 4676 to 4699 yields 1.02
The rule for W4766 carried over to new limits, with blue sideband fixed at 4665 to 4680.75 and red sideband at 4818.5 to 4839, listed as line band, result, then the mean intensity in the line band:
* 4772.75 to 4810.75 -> 0.3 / 21.8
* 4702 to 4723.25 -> 0.2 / 21.8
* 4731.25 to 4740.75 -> 0.3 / 21.3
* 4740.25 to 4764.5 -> 0.2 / 21.8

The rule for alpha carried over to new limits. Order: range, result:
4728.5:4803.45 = 21.7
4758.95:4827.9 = 21.9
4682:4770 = 21.8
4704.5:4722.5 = 21.9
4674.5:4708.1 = 21.9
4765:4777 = 22.1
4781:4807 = 21.6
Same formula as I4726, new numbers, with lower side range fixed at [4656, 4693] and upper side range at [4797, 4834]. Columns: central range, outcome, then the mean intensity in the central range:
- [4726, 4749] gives 0.3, 21.8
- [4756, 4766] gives 0.3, 21.3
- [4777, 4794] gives 0.4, 21.5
